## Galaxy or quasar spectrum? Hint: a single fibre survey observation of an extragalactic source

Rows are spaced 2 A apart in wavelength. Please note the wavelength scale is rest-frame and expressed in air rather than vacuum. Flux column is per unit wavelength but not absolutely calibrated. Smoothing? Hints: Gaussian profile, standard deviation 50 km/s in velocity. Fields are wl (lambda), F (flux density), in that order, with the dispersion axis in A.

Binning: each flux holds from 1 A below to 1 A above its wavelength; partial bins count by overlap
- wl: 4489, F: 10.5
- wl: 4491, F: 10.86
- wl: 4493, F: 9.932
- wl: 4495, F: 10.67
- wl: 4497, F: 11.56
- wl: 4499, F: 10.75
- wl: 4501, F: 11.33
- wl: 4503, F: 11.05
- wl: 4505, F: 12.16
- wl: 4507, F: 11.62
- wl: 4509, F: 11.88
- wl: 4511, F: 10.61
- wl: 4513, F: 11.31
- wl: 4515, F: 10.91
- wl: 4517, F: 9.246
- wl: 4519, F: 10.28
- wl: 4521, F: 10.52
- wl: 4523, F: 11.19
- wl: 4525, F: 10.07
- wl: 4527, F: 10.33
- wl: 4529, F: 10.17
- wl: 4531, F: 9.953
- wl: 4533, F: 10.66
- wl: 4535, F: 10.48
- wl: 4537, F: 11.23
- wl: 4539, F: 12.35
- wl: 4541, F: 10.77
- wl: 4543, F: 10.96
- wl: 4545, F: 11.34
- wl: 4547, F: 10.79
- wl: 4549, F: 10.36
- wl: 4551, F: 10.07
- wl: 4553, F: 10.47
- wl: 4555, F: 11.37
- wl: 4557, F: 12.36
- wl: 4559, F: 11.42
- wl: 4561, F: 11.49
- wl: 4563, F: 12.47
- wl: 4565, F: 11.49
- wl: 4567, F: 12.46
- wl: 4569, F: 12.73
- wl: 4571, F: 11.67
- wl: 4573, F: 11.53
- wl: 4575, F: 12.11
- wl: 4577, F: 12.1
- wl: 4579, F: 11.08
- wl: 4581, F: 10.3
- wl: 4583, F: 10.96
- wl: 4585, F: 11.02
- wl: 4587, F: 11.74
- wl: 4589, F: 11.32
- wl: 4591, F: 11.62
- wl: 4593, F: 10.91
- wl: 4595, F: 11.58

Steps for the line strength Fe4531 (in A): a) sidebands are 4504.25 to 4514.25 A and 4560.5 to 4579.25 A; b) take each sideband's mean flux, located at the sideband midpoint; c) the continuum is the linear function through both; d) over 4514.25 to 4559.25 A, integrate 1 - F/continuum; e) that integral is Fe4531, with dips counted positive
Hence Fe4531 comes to 3.70 A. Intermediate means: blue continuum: 11.5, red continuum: 12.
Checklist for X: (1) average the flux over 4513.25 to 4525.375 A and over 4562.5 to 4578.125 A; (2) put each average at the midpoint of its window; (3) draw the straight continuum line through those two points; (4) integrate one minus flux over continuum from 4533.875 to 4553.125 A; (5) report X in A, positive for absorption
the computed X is 0.5 A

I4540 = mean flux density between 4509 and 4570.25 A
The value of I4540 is 11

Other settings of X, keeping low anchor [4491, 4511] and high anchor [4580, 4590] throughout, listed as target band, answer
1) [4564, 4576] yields -1.0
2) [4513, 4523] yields 0.6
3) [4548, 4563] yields -0.1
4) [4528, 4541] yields 0.4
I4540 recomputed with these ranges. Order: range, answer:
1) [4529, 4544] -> 10.9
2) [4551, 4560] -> 11.3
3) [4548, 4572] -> 11.5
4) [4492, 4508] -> 11.1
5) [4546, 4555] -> 10.5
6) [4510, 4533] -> 10.4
